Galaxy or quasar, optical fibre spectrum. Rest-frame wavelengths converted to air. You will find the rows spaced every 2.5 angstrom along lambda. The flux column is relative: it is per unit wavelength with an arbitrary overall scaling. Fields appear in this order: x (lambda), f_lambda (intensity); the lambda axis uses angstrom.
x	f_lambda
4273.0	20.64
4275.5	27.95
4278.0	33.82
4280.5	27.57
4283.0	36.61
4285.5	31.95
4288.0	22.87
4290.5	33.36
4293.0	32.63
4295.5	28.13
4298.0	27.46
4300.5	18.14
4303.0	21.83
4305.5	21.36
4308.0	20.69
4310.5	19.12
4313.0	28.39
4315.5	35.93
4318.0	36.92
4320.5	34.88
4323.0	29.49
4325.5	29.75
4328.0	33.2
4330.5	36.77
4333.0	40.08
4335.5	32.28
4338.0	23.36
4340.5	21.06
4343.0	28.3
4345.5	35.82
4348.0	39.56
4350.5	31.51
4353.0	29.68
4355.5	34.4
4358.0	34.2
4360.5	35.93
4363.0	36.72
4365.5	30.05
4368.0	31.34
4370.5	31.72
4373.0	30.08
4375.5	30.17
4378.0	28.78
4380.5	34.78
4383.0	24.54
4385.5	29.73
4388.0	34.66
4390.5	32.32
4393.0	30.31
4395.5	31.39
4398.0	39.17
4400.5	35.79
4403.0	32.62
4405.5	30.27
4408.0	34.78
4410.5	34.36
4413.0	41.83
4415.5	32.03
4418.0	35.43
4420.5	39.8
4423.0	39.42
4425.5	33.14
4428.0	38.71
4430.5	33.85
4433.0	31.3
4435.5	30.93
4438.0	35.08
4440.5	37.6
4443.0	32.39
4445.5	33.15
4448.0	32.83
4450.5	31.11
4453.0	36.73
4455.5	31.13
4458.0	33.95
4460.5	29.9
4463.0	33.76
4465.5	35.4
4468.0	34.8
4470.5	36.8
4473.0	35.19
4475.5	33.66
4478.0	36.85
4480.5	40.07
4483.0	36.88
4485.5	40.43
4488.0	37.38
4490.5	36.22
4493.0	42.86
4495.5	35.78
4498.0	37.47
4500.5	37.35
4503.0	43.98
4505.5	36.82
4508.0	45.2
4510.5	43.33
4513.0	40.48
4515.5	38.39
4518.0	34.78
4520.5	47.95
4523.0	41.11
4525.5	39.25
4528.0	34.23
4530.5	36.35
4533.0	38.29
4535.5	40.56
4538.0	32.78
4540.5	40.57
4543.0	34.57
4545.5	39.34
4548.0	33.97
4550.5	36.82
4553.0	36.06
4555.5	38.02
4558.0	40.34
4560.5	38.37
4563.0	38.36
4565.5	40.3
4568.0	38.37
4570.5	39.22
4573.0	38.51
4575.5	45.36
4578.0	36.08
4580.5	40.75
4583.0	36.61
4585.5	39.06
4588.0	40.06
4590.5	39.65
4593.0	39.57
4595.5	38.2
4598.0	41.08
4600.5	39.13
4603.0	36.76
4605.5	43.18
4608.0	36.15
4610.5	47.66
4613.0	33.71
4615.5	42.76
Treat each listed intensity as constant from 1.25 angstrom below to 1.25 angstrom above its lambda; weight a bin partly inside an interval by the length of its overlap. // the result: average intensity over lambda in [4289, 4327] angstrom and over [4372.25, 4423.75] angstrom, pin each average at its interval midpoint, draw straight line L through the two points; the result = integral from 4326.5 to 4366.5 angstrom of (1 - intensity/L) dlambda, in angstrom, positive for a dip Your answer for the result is -3.23 angstrom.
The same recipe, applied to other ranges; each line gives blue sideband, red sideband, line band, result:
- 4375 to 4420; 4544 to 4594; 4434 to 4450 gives 0.5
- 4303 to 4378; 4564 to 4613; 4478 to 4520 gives -3.2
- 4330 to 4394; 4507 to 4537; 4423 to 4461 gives 2.2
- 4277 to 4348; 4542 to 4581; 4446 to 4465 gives 0.9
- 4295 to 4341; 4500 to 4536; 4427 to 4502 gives 3.1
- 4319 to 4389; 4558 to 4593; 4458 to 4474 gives 0.6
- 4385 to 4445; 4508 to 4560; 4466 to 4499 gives -0.4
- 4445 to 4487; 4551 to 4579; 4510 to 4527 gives -1.6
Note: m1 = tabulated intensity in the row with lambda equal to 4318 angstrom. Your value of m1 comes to 36.92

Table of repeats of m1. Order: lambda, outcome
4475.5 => 33.66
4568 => 38.37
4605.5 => 43.18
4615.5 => 42.76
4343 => 28.3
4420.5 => 39.8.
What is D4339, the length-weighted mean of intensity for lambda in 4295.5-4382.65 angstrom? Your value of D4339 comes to 30.3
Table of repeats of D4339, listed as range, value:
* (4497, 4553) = 38.7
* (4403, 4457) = 34.5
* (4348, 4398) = 32.1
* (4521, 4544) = 37.9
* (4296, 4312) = 21.9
